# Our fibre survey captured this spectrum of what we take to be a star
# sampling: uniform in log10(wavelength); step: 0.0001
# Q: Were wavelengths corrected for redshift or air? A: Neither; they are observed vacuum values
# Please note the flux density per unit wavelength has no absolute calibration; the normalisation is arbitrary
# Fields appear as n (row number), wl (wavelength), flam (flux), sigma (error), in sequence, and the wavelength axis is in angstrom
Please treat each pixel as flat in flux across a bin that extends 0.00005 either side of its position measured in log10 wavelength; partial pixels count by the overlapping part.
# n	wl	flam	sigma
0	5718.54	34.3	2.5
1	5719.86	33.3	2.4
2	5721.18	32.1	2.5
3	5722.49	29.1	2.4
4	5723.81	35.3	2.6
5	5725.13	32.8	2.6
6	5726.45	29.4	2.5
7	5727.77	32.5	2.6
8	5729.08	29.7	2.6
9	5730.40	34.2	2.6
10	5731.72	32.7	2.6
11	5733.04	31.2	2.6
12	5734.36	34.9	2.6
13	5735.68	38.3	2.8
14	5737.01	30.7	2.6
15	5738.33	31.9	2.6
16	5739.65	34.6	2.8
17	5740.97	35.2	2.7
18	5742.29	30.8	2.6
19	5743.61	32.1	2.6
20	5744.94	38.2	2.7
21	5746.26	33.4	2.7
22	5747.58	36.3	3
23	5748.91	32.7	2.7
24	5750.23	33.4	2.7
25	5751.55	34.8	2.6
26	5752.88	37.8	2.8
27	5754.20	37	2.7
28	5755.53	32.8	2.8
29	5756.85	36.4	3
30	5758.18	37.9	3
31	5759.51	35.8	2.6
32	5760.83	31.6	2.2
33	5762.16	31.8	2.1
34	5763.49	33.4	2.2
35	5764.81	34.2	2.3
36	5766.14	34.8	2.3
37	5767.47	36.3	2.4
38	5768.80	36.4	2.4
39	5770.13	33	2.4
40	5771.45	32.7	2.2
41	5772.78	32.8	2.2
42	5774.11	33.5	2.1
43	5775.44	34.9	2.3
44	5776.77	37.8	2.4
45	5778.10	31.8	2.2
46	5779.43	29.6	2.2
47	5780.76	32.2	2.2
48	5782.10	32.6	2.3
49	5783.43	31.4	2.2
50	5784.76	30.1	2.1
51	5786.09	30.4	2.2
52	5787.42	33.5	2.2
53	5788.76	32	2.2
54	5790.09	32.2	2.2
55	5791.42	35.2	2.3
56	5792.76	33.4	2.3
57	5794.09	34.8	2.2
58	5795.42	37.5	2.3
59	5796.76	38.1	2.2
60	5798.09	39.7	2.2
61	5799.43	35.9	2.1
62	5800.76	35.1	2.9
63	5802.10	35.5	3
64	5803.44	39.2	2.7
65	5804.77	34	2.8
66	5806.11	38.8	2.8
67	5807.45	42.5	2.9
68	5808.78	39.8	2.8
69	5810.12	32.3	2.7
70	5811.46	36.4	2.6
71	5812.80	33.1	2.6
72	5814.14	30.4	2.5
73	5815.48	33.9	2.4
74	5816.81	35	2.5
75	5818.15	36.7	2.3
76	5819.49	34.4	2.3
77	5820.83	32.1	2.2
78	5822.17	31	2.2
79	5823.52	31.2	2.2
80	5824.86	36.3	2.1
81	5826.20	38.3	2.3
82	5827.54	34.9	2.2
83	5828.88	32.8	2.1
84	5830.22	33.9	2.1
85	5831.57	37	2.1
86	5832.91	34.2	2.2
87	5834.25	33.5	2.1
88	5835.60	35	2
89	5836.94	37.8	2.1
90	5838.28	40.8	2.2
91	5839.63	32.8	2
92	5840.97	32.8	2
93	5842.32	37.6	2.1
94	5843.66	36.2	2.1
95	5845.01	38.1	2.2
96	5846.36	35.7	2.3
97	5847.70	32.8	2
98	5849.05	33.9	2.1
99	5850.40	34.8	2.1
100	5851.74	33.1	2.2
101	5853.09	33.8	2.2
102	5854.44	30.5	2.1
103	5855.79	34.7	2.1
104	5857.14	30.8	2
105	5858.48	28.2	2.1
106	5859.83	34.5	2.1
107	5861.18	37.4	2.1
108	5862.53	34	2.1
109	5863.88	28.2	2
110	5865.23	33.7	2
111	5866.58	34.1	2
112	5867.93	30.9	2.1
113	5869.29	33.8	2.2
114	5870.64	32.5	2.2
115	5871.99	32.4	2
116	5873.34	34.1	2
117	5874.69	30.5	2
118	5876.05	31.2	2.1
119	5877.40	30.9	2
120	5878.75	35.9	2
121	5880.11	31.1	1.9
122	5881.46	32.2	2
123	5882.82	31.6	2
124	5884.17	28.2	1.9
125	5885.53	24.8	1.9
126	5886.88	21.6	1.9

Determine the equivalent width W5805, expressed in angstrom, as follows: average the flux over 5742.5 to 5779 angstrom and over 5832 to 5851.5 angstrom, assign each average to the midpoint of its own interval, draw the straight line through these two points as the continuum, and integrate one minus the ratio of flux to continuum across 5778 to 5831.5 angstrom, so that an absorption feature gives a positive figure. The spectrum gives 0.74 angstrom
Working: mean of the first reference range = 34.5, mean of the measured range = 34.5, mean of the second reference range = 35.4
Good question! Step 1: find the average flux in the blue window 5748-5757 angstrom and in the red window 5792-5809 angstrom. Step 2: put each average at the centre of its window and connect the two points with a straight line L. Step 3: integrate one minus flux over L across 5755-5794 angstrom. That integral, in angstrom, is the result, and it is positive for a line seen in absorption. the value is 2.7 angstrom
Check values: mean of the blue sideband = 34.9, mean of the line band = 33.5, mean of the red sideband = 37.2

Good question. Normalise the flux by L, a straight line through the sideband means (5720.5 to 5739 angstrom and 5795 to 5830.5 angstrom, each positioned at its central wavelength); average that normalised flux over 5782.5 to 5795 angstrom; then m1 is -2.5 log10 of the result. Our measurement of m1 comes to 0.06 mag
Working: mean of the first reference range 32.5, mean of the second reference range 35.5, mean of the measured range 32.7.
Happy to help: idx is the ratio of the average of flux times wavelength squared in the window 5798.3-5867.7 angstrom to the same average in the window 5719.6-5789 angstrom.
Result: 1.06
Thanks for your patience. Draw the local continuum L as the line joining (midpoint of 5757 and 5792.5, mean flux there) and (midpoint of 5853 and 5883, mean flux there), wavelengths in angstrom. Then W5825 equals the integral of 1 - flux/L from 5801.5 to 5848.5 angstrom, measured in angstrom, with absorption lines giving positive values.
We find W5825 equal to -3.5 angstrom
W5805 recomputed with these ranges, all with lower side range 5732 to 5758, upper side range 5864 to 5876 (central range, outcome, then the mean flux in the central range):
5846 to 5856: -0.25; 33.6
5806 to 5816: -0.72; 35.8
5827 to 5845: -1.35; 35.4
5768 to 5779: -0.03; 34.1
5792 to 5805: -1.10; 36.4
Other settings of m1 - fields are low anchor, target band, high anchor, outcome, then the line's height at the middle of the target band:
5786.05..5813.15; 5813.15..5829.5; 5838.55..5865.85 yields 0.03 mag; 35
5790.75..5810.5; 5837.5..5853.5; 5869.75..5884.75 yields -0.04 mag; 34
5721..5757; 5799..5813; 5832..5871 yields -0.09 mag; 33.8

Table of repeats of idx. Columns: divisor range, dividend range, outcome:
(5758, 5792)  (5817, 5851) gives 1.07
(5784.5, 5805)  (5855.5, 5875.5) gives 0.96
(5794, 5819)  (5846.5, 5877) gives 0.92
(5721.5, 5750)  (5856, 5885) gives 1.02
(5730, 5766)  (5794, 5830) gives 1.06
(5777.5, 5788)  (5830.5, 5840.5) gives 1.16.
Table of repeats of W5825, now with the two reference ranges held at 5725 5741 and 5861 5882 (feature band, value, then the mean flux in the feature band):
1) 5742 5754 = -0.7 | 34.6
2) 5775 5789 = 0.2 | 32.3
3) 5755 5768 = -0.7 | 34.5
